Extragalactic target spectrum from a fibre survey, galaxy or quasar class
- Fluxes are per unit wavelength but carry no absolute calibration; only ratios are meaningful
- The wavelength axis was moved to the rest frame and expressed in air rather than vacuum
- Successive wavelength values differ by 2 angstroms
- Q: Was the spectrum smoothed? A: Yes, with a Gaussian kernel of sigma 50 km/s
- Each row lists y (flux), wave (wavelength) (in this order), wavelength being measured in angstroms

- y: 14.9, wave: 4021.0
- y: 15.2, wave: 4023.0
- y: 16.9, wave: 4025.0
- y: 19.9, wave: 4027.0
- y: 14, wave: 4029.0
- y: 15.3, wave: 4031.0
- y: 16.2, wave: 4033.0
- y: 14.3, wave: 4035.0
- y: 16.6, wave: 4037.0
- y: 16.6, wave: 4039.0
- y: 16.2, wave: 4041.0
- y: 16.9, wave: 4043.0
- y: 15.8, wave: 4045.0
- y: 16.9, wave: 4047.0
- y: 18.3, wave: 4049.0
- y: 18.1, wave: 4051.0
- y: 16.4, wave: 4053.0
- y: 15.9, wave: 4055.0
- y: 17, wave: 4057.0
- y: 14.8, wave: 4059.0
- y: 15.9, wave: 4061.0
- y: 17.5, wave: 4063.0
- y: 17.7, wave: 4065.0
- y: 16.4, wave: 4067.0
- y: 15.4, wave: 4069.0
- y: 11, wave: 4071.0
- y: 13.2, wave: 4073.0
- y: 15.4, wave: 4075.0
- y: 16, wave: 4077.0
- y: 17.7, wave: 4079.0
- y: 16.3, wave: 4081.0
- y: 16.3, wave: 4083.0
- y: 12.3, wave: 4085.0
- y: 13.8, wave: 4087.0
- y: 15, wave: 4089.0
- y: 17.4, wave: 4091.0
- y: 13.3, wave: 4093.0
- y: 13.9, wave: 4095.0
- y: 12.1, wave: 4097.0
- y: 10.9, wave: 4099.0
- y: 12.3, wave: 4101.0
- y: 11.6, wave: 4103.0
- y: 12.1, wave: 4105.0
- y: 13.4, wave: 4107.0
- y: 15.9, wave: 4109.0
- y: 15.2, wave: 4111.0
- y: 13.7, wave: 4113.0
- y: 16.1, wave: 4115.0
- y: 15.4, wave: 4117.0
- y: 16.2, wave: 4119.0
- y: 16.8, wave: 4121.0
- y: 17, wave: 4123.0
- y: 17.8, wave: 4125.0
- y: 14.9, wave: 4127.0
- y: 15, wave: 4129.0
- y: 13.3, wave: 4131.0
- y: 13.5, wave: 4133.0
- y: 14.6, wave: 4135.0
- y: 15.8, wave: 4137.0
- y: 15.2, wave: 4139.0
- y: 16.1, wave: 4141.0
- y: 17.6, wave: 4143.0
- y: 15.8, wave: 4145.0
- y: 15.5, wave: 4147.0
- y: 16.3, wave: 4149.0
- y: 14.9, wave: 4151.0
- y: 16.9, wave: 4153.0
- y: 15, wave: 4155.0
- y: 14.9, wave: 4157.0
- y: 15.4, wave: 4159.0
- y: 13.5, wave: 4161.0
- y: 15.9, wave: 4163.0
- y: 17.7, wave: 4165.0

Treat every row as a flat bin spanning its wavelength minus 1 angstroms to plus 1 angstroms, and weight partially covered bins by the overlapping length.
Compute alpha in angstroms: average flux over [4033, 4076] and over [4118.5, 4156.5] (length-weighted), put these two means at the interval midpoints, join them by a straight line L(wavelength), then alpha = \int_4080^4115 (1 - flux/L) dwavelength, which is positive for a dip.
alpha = 4.3 angstroms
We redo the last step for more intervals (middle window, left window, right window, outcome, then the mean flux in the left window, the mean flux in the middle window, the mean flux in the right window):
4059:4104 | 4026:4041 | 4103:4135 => 2.5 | 16.1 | 14.6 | 15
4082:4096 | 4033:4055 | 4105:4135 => 1.0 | 16.6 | 14.6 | 15.2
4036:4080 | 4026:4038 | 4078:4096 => -1.6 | 16.1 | 16.2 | 15.1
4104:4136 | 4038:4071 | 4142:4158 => 2.0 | 16.4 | 15.1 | 15.9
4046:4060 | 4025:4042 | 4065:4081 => -0.9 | 16.2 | 16.8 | 15.3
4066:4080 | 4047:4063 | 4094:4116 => 0.4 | 16.7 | 15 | 13.4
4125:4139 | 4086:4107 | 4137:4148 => 0.5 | 13.2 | 14.8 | 16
